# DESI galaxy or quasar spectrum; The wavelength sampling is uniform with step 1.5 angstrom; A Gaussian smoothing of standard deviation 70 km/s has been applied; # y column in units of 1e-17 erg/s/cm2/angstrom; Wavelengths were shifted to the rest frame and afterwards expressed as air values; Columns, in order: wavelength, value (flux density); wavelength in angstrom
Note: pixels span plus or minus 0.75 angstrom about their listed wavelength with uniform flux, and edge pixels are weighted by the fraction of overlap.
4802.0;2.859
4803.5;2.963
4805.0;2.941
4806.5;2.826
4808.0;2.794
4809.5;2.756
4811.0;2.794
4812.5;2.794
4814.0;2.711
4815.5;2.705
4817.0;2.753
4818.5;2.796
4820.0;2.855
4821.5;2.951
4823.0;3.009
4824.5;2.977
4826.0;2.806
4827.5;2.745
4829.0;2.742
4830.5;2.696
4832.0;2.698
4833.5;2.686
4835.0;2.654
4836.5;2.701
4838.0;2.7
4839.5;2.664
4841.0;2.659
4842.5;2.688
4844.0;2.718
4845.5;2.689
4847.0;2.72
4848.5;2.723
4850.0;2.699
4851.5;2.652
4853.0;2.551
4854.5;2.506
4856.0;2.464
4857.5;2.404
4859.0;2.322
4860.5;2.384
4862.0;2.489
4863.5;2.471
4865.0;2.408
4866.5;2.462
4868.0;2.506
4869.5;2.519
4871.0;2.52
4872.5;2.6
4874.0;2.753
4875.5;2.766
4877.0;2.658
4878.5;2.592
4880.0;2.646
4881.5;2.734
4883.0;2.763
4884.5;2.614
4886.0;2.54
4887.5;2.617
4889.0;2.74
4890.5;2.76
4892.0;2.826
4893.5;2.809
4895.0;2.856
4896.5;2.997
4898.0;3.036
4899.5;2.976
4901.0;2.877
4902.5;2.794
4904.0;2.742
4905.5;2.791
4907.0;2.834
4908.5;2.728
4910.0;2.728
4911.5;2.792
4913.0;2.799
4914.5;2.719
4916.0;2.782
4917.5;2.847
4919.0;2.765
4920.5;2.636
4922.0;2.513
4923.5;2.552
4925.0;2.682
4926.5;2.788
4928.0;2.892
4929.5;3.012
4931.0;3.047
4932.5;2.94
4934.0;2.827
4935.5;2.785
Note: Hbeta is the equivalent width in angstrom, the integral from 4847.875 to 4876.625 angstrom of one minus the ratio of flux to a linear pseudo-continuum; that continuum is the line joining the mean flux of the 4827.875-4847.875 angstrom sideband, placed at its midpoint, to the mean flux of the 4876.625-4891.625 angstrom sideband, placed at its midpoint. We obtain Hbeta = 1.5 angstrom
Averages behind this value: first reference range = 2.69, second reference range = 2.67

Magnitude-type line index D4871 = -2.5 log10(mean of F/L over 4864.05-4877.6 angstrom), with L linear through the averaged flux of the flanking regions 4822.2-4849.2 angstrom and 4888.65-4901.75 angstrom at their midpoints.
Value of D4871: 0.10 mag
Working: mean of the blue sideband 2.74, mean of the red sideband 2.88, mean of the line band 2.57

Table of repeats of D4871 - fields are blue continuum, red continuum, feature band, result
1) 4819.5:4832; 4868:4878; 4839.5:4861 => 0.057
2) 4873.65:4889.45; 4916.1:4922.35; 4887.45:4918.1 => -0.048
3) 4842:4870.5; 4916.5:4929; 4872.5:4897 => -0.042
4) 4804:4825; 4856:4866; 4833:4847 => -0.033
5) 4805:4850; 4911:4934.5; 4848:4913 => 0.043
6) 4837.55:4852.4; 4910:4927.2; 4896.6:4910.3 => -0.053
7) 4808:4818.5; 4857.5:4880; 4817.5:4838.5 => -0.035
